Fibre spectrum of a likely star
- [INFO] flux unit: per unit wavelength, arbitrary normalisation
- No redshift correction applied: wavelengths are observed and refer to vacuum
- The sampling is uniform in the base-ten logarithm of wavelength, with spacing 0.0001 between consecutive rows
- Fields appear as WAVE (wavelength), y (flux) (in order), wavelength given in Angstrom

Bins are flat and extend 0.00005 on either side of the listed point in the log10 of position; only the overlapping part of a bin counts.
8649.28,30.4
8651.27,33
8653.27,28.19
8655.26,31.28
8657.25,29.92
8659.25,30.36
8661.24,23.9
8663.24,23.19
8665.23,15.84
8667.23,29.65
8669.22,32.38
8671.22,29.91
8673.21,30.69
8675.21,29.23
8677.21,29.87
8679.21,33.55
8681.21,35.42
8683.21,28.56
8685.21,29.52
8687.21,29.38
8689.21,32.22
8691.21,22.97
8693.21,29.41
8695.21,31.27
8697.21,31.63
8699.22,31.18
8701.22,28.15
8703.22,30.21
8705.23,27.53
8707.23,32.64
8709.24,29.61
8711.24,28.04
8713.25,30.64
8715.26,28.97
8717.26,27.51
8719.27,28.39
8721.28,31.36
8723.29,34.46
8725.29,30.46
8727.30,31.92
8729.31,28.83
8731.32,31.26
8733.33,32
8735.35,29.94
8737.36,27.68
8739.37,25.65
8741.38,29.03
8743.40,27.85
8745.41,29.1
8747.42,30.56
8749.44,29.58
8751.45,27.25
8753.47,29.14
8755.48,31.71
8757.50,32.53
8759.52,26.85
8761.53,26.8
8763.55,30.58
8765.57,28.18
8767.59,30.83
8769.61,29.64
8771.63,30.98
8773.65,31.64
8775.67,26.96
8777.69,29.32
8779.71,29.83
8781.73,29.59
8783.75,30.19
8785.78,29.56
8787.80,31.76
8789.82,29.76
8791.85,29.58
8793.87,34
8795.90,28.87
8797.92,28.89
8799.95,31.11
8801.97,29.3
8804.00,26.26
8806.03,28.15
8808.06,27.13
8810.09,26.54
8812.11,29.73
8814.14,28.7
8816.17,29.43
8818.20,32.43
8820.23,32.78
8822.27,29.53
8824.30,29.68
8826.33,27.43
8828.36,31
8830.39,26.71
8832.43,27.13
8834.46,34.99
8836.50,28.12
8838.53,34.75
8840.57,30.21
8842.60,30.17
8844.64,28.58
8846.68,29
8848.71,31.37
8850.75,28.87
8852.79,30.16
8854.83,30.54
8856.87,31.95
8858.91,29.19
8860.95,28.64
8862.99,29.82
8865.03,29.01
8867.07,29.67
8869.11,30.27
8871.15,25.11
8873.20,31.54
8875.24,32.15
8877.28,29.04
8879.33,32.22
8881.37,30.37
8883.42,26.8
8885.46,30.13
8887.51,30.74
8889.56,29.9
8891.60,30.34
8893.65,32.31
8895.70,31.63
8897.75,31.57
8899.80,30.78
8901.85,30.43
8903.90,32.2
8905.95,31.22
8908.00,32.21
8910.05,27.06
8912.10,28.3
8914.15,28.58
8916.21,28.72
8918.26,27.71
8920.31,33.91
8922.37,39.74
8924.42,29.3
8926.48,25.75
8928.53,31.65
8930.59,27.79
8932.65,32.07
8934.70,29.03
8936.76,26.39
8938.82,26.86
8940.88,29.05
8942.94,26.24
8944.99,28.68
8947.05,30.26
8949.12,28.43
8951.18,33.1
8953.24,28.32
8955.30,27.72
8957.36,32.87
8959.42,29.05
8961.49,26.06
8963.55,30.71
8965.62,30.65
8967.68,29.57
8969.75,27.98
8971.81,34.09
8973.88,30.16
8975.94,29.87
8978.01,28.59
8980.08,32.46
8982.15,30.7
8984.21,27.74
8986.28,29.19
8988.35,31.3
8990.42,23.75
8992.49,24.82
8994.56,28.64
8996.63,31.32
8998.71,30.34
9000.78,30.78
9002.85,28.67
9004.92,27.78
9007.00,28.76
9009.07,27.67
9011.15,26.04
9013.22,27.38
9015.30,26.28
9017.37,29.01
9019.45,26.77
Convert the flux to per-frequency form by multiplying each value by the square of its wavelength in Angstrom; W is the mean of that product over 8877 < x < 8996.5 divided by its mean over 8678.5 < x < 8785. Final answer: 1.05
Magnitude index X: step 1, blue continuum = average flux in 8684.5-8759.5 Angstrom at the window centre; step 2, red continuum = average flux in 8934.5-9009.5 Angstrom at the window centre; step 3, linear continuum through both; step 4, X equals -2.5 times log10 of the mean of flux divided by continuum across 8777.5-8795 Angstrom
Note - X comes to -0.03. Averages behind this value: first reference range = 29.7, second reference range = 29.1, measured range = 30.4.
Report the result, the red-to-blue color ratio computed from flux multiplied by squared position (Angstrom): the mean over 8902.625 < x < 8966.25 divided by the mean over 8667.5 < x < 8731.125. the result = 1.04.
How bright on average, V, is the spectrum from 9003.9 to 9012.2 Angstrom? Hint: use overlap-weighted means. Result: 27.6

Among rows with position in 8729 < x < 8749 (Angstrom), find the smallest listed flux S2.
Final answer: 25.65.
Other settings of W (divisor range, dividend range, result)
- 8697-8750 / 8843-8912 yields 1.05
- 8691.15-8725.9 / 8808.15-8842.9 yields 1.03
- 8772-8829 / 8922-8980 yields 1.03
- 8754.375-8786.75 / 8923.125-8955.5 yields 1.01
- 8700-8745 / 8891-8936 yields 1.08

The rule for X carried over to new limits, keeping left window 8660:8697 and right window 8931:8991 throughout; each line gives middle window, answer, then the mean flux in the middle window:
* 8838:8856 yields -0.04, 30.3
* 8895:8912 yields -0.05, 30.7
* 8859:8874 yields 0.00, 29.1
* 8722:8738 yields -0.07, 30.9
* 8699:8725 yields -0.04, 29.9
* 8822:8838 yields -0.01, 29.5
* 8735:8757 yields 0.00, 28.9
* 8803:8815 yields 0.05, 27.7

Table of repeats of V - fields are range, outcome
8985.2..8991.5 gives 28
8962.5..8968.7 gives 30.3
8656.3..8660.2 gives 30.1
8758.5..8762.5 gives 26.9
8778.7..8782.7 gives 29.7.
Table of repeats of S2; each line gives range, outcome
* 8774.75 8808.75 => 26.26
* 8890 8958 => 25.75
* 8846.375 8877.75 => 25.11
